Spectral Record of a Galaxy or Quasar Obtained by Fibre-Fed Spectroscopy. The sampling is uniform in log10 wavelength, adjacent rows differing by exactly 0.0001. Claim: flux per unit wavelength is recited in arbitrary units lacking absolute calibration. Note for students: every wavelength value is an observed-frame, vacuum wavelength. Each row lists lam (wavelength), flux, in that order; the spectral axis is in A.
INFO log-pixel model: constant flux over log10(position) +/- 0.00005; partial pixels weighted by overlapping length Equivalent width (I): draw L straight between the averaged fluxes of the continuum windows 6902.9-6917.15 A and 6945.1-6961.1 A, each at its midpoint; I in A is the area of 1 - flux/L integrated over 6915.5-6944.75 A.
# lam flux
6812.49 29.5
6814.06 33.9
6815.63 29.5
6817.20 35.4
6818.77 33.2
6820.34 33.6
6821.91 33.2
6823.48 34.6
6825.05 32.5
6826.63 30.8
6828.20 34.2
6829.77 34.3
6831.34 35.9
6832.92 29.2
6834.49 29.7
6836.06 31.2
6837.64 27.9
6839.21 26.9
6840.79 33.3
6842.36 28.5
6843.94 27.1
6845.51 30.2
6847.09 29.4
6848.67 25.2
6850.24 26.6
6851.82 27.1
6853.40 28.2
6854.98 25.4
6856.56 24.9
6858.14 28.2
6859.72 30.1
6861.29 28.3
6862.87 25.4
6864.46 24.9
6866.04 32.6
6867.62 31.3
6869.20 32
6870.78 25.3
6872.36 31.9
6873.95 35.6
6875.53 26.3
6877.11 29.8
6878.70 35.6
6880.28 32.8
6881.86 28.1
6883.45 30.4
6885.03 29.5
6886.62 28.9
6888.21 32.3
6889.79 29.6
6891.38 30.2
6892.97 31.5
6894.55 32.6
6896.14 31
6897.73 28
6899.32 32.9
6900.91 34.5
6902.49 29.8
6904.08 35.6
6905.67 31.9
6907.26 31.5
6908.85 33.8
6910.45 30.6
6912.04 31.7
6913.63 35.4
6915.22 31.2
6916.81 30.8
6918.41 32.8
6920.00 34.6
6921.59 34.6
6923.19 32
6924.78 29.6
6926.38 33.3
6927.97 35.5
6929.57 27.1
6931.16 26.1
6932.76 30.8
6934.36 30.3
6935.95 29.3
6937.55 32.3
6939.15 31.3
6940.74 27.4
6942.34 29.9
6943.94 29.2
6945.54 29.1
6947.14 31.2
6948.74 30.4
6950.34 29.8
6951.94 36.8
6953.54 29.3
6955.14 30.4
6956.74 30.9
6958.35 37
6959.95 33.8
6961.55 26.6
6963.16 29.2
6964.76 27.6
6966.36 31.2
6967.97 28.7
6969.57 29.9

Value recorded 1.12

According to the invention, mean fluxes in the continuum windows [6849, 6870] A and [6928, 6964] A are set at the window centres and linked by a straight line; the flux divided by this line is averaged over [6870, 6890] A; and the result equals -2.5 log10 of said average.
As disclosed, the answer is -0.070 mag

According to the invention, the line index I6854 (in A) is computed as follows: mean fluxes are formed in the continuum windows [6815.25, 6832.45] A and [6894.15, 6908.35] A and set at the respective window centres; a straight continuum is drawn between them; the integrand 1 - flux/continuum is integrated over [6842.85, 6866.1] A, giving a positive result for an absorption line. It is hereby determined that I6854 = 3.83 A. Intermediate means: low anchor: 33.4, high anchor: 32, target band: 27.4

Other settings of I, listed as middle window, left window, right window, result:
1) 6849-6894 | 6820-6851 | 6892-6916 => 3.0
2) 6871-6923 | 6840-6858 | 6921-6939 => -3.5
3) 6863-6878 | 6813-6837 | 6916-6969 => 1.0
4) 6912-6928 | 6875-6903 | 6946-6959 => -0.8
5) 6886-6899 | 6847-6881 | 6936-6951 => -0.6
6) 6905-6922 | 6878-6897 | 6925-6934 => -1.1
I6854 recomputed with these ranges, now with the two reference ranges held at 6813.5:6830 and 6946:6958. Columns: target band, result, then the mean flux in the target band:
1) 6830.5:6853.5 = 2.62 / 29.1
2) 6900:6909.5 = -0.24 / 32.9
